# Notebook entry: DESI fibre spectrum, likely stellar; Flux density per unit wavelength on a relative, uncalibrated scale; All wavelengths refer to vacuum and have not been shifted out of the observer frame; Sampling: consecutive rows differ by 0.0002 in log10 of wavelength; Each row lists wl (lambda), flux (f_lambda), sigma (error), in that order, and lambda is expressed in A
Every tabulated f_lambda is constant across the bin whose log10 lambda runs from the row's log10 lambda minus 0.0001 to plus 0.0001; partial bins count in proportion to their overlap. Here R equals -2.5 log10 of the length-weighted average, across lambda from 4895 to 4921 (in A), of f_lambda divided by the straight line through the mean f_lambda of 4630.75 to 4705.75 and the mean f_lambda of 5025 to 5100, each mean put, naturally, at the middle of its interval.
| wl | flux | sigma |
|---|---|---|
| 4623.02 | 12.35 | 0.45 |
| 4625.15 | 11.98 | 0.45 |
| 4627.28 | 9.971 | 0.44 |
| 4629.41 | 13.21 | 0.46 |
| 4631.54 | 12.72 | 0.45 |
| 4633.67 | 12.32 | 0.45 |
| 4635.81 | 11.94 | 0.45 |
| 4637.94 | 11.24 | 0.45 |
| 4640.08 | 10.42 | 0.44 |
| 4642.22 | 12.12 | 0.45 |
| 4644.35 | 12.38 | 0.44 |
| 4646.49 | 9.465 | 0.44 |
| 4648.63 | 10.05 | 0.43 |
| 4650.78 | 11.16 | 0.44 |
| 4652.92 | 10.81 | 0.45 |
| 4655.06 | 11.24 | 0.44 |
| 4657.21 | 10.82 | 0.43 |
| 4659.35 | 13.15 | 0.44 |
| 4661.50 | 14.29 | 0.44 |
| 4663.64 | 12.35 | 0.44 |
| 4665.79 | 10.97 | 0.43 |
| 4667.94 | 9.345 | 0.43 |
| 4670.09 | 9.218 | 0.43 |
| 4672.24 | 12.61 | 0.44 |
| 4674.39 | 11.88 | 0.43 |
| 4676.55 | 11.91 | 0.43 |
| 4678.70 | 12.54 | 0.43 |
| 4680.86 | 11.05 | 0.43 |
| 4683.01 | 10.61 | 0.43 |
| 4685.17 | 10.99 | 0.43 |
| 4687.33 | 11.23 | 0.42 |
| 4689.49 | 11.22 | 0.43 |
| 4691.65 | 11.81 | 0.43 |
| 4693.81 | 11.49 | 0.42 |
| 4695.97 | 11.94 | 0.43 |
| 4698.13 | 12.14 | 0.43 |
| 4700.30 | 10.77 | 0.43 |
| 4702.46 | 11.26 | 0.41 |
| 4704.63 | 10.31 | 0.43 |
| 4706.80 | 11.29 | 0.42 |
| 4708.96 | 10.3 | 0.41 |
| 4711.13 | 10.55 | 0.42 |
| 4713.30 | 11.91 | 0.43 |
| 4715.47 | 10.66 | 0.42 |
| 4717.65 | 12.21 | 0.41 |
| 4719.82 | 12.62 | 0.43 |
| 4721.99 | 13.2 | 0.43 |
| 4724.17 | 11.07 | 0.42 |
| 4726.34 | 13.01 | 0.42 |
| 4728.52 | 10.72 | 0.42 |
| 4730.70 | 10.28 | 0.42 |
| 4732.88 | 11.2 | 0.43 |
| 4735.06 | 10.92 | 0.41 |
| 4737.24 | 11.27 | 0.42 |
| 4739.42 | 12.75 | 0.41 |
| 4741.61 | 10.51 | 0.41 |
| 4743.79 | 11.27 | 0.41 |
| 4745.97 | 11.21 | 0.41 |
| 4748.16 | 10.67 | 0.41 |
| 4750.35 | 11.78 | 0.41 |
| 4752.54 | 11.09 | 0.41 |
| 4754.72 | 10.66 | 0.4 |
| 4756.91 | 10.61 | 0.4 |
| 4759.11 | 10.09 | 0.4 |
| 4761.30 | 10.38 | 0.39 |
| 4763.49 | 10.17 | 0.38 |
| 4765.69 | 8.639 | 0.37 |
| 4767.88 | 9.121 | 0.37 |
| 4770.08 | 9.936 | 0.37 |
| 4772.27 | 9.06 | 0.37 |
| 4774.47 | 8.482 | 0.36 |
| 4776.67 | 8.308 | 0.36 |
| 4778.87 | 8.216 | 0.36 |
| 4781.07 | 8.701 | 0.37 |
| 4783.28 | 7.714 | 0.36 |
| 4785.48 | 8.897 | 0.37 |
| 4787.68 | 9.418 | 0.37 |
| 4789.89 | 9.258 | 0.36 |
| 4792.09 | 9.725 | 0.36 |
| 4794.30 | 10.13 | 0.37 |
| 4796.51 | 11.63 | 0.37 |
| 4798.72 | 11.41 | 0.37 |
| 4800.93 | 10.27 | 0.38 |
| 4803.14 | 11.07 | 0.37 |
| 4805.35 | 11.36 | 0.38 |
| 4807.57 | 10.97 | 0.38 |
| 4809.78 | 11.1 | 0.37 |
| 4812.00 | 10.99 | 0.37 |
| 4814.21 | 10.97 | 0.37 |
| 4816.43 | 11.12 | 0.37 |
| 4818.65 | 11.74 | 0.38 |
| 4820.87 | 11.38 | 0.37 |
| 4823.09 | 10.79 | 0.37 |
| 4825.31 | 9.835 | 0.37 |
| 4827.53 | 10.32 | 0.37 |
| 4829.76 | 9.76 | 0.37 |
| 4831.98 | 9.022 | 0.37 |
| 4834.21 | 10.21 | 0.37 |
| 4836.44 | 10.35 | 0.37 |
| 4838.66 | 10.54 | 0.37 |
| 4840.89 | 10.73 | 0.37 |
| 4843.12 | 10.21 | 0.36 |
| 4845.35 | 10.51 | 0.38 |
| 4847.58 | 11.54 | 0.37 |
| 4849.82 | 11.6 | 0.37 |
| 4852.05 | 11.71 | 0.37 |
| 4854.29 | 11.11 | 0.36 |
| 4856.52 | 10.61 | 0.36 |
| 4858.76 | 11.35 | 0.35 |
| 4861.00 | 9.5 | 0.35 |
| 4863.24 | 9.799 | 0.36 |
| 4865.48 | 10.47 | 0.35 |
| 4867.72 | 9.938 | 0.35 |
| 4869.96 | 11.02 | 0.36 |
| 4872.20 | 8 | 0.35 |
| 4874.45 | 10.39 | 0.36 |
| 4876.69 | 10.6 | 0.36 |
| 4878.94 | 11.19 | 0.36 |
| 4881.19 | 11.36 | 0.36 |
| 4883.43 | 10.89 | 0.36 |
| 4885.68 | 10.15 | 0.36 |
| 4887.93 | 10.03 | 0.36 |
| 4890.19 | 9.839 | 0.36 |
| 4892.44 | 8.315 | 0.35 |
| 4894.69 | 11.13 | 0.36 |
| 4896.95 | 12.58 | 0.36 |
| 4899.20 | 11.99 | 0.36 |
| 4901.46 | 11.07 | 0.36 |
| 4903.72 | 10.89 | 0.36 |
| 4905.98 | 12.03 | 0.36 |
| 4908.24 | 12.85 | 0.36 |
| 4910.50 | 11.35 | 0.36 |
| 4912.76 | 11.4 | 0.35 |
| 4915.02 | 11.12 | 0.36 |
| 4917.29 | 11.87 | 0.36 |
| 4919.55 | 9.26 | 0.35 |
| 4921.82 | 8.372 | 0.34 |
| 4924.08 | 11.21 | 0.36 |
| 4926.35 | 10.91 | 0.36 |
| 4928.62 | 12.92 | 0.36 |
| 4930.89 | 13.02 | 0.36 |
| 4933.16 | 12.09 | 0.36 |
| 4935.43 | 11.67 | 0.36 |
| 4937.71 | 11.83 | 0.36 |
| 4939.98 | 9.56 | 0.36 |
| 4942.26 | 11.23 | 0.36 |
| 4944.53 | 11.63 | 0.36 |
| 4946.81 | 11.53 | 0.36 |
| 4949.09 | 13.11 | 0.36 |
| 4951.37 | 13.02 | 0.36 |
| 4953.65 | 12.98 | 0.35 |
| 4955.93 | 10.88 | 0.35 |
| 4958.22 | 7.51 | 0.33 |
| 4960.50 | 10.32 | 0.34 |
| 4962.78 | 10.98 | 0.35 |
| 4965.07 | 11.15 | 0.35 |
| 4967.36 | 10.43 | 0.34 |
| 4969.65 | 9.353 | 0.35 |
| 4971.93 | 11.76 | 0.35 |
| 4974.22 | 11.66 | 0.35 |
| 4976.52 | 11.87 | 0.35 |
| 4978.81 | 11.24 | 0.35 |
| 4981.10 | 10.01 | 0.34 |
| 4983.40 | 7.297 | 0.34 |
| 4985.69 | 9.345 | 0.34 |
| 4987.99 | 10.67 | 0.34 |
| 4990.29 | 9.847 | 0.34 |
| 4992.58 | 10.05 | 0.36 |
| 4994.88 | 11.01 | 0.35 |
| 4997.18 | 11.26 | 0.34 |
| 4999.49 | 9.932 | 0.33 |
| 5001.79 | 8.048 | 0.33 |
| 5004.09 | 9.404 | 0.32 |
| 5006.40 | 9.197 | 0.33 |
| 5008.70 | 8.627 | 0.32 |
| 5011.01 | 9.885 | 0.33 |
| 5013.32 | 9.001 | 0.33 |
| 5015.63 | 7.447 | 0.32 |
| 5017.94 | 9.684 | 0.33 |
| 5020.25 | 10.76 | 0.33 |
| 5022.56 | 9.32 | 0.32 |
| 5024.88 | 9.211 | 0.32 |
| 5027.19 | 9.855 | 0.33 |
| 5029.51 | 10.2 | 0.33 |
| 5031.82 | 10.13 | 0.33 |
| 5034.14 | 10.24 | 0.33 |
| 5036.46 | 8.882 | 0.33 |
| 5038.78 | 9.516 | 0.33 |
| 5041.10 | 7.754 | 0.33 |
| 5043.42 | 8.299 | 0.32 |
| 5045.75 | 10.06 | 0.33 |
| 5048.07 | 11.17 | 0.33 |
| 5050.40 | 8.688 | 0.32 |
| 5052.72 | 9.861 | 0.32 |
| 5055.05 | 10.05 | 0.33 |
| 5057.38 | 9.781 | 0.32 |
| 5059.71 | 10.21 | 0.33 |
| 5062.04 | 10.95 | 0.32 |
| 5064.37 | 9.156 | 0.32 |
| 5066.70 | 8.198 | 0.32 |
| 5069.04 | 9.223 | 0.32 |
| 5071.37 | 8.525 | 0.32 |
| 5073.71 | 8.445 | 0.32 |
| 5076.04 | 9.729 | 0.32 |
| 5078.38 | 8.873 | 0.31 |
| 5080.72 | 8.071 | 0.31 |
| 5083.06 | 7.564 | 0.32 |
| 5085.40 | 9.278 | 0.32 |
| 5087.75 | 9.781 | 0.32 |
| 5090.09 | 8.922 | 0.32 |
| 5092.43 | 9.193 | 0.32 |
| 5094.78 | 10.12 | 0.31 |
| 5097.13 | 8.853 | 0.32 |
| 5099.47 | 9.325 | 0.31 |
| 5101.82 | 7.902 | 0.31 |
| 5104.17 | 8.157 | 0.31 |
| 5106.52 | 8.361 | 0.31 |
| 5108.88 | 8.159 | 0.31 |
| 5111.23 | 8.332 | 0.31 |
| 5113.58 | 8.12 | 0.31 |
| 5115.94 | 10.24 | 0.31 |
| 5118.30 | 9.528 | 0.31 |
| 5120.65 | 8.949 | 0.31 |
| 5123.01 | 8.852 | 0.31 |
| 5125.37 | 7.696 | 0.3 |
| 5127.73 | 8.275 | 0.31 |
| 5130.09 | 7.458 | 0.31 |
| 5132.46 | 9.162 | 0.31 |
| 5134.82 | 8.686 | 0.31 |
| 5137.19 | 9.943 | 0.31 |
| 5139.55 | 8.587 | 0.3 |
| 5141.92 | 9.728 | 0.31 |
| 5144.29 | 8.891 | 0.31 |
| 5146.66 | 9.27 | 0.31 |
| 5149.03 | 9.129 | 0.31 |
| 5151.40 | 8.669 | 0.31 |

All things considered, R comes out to -0.13 mag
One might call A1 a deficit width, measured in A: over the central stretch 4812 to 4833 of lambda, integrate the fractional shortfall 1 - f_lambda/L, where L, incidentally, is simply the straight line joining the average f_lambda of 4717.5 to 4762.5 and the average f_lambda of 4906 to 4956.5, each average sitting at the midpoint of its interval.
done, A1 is 1.5 A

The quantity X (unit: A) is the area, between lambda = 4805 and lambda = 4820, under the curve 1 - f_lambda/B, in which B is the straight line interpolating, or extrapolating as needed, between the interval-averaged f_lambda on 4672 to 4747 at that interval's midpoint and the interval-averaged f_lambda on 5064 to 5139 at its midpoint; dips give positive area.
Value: -0.6 A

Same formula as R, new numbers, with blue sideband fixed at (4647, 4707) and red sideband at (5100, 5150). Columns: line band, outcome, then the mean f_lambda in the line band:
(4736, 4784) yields 0.09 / 10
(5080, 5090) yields 0.03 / 8.73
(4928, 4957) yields -0.21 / 11.9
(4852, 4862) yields -0.05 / 10.8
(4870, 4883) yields -0.02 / 10.4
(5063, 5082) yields 0.03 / 8.8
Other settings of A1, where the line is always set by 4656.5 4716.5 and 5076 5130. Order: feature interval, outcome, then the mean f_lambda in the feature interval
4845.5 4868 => -1.0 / 10.8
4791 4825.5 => -1.1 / 10.9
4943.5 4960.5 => -3.0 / 11.4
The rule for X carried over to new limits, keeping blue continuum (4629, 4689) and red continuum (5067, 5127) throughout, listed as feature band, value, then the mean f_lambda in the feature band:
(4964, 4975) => -1.5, 10.8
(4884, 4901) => -0.9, 10.6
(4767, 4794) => 4.5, 8.94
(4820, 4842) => 0.3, 10.3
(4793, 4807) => -0.5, 11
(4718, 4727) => -1.1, 12.4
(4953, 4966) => -1.2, 10.5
